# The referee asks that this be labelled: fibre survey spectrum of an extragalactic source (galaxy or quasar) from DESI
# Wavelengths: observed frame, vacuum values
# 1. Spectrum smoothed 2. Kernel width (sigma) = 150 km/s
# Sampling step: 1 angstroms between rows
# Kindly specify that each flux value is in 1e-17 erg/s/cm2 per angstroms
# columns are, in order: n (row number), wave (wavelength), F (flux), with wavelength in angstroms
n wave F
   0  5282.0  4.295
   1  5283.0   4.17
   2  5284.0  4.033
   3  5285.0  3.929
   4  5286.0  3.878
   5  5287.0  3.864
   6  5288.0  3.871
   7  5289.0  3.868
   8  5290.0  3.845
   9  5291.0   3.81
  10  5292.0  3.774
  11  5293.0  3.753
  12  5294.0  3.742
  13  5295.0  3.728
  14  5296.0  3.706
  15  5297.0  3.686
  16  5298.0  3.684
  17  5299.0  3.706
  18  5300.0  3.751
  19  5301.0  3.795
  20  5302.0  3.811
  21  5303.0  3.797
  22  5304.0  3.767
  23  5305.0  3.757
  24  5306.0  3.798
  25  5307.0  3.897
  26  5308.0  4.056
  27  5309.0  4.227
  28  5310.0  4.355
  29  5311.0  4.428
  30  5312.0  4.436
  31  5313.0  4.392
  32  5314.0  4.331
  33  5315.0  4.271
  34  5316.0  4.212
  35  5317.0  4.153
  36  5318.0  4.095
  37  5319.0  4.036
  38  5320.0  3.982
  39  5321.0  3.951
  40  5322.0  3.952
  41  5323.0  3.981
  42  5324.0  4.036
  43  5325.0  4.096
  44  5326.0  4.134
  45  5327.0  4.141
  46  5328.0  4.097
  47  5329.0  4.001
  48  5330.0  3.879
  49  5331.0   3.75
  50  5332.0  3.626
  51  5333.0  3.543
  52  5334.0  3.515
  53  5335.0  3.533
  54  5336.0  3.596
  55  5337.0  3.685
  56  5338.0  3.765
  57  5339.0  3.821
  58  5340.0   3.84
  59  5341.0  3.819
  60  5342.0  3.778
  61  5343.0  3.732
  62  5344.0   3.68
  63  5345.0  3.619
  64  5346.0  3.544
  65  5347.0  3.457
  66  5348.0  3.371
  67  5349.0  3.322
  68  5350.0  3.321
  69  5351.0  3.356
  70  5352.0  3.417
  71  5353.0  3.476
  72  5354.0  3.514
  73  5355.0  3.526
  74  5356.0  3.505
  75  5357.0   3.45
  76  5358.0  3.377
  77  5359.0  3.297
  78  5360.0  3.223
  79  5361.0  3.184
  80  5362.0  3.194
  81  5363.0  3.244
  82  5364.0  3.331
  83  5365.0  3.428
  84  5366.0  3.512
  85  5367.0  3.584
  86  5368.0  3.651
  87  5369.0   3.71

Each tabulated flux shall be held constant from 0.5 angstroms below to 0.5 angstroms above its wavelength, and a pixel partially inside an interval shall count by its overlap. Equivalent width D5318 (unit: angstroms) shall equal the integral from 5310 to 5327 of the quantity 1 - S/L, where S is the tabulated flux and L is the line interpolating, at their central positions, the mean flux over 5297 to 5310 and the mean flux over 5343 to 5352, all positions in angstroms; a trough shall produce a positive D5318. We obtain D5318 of -2.00 angstroms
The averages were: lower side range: 3.85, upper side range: 3.47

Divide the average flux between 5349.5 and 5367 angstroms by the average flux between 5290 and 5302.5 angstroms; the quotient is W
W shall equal 0.90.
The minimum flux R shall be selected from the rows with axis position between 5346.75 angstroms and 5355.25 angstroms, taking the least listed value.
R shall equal 3.321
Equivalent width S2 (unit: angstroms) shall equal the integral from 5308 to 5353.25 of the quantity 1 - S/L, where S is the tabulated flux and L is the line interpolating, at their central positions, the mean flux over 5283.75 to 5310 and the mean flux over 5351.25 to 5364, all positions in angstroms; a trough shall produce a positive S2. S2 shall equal -3.6 angstroms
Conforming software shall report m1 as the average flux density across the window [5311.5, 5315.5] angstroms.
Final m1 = 4.36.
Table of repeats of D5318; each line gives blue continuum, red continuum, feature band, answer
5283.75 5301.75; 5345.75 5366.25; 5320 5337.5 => -1.5 angstroms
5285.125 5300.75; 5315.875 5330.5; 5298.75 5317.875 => -0.7 angstroms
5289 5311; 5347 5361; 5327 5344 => -1.0 angstroms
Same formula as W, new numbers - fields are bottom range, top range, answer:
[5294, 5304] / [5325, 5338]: 1.02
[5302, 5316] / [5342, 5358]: 0.85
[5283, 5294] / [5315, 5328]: 1.05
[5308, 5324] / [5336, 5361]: 0.85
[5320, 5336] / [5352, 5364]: 0.87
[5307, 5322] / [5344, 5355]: 0.82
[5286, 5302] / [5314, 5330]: 1.08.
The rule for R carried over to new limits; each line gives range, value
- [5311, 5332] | 3.626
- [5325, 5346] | 3.515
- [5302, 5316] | 3.757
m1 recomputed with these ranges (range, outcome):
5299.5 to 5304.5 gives 3.78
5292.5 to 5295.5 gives 3.74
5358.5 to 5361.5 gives 3.23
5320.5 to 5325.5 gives 4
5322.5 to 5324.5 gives 4.01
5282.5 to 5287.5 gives 3.97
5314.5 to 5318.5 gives 4.18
